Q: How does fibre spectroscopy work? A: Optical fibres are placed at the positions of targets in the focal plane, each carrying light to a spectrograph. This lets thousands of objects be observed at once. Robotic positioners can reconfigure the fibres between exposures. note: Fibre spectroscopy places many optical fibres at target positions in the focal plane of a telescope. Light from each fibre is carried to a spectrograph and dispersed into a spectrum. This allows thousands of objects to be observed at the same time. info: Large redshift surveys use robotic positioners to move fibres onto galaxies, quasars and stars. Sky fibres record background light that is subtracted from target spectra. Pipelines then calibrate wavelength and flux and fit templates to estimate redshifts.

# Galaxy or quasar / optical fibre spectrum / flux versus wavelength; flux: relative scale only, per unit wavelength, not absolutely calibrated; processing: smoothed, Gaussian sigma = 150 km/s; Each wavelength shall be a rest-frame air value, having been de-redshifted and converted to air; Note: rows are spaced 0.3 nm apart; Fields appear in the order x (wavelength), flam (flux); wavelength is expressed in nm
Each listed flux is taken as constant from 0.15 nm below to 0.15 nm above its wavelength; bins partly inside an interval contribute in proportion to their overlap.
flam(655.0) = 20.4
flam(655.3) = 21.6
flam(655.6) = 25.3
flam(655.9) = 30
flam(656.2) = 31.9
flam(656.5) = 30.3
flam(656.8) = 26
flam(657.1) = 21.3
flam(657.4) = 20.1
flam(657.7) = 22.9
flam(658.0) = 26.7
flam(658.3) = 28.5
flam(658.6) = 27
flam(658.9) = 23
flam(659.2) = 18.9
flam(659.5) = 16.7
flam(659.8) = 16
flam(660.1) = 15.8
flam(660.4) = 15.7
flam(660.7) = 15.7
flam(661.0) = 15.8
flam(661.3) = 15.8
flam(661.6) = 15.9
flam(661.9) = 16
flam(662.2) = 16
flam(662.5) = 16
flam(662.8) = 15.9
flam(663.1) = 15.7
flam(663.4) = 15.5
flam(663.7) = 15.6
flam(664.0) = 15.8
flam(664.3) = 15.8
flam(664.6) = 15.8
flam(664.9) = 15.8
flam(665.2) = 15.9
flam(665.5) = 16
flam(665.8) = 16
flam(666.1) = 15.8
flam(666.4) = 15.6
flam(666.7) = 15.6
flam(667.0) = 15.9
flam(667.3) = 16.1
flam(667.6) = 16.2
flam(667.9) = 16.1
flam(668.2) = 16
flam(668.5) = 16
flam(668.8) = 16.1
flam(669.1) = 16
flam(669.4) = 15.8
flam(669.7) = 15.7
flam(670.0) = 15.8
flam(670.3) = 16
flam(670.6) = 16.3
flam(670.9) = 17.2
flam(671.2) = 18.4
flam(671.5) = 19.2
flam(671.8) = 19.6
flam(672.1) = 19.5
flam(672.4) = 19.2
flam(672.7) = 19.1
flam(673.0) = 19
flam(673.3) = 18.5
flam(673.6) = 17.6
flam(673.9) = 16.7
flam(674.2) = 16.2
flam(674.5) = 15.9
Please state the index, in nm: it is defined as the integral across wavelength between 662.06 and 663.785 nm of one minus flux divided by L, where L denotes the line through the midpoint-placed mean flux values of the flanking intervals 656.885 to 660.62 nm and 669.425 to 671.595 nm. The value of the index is 0.33 nm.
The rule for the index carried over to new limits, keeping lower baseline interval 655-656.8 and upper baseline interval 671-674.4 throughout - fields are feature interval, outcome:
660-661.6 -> 0.57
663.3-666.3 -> 0.89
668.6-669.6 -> 0.21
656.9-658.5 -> 0.12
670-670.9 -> 0.15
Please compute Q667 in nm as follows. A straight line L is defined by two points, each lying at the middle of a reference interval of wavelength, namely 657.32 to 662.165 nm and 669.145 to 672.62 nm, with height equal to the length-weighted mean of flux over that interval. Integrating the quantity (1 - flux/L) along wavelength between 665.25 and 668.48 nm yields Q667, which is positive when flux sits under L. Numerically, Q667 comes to 0.40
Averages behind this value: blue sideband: 19.3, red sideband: 17.5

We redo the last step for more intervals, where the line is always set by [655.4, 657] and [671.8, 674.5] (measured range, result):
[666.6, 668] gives 0.37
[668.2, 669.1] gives 0.21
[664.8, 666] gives 0.36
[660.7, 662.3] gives 0.59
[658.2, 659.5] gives 0.17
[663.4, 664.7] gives 0.43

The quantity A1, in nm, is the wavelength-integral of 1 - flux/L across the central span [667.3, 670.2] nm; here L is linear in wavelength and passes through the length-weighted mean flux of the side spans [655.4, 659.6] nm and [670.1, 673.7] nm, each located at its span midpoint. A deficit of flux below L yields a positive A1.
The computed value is 0.552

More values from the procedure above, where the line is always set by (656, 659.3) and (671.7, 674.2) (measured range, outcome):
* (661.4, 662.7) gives 0.41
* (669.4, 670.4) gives 0.20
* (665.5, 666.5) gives 0.27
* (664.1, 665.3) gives 0.34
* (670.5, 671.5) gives 0.09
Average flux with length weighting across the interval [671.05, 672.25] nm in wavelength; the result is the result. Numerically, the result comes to 19.2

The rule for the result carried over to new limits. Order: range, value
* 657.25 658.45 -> 24.5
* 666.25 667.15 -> 15.7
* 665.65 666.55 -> 15.8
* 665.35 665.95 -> 16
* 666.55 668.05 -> 16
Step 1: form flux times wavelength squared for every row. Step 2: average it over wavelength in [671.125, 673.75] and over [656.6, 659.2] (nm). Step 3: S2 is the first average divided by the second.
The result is 0.8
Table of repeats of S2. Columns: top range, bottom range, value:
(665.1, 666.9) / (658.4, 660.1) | 0.80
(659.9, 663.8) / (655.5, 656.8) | 0.55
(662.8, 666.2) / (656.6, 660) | 0.72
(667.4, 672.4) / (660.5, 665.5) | 1.09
